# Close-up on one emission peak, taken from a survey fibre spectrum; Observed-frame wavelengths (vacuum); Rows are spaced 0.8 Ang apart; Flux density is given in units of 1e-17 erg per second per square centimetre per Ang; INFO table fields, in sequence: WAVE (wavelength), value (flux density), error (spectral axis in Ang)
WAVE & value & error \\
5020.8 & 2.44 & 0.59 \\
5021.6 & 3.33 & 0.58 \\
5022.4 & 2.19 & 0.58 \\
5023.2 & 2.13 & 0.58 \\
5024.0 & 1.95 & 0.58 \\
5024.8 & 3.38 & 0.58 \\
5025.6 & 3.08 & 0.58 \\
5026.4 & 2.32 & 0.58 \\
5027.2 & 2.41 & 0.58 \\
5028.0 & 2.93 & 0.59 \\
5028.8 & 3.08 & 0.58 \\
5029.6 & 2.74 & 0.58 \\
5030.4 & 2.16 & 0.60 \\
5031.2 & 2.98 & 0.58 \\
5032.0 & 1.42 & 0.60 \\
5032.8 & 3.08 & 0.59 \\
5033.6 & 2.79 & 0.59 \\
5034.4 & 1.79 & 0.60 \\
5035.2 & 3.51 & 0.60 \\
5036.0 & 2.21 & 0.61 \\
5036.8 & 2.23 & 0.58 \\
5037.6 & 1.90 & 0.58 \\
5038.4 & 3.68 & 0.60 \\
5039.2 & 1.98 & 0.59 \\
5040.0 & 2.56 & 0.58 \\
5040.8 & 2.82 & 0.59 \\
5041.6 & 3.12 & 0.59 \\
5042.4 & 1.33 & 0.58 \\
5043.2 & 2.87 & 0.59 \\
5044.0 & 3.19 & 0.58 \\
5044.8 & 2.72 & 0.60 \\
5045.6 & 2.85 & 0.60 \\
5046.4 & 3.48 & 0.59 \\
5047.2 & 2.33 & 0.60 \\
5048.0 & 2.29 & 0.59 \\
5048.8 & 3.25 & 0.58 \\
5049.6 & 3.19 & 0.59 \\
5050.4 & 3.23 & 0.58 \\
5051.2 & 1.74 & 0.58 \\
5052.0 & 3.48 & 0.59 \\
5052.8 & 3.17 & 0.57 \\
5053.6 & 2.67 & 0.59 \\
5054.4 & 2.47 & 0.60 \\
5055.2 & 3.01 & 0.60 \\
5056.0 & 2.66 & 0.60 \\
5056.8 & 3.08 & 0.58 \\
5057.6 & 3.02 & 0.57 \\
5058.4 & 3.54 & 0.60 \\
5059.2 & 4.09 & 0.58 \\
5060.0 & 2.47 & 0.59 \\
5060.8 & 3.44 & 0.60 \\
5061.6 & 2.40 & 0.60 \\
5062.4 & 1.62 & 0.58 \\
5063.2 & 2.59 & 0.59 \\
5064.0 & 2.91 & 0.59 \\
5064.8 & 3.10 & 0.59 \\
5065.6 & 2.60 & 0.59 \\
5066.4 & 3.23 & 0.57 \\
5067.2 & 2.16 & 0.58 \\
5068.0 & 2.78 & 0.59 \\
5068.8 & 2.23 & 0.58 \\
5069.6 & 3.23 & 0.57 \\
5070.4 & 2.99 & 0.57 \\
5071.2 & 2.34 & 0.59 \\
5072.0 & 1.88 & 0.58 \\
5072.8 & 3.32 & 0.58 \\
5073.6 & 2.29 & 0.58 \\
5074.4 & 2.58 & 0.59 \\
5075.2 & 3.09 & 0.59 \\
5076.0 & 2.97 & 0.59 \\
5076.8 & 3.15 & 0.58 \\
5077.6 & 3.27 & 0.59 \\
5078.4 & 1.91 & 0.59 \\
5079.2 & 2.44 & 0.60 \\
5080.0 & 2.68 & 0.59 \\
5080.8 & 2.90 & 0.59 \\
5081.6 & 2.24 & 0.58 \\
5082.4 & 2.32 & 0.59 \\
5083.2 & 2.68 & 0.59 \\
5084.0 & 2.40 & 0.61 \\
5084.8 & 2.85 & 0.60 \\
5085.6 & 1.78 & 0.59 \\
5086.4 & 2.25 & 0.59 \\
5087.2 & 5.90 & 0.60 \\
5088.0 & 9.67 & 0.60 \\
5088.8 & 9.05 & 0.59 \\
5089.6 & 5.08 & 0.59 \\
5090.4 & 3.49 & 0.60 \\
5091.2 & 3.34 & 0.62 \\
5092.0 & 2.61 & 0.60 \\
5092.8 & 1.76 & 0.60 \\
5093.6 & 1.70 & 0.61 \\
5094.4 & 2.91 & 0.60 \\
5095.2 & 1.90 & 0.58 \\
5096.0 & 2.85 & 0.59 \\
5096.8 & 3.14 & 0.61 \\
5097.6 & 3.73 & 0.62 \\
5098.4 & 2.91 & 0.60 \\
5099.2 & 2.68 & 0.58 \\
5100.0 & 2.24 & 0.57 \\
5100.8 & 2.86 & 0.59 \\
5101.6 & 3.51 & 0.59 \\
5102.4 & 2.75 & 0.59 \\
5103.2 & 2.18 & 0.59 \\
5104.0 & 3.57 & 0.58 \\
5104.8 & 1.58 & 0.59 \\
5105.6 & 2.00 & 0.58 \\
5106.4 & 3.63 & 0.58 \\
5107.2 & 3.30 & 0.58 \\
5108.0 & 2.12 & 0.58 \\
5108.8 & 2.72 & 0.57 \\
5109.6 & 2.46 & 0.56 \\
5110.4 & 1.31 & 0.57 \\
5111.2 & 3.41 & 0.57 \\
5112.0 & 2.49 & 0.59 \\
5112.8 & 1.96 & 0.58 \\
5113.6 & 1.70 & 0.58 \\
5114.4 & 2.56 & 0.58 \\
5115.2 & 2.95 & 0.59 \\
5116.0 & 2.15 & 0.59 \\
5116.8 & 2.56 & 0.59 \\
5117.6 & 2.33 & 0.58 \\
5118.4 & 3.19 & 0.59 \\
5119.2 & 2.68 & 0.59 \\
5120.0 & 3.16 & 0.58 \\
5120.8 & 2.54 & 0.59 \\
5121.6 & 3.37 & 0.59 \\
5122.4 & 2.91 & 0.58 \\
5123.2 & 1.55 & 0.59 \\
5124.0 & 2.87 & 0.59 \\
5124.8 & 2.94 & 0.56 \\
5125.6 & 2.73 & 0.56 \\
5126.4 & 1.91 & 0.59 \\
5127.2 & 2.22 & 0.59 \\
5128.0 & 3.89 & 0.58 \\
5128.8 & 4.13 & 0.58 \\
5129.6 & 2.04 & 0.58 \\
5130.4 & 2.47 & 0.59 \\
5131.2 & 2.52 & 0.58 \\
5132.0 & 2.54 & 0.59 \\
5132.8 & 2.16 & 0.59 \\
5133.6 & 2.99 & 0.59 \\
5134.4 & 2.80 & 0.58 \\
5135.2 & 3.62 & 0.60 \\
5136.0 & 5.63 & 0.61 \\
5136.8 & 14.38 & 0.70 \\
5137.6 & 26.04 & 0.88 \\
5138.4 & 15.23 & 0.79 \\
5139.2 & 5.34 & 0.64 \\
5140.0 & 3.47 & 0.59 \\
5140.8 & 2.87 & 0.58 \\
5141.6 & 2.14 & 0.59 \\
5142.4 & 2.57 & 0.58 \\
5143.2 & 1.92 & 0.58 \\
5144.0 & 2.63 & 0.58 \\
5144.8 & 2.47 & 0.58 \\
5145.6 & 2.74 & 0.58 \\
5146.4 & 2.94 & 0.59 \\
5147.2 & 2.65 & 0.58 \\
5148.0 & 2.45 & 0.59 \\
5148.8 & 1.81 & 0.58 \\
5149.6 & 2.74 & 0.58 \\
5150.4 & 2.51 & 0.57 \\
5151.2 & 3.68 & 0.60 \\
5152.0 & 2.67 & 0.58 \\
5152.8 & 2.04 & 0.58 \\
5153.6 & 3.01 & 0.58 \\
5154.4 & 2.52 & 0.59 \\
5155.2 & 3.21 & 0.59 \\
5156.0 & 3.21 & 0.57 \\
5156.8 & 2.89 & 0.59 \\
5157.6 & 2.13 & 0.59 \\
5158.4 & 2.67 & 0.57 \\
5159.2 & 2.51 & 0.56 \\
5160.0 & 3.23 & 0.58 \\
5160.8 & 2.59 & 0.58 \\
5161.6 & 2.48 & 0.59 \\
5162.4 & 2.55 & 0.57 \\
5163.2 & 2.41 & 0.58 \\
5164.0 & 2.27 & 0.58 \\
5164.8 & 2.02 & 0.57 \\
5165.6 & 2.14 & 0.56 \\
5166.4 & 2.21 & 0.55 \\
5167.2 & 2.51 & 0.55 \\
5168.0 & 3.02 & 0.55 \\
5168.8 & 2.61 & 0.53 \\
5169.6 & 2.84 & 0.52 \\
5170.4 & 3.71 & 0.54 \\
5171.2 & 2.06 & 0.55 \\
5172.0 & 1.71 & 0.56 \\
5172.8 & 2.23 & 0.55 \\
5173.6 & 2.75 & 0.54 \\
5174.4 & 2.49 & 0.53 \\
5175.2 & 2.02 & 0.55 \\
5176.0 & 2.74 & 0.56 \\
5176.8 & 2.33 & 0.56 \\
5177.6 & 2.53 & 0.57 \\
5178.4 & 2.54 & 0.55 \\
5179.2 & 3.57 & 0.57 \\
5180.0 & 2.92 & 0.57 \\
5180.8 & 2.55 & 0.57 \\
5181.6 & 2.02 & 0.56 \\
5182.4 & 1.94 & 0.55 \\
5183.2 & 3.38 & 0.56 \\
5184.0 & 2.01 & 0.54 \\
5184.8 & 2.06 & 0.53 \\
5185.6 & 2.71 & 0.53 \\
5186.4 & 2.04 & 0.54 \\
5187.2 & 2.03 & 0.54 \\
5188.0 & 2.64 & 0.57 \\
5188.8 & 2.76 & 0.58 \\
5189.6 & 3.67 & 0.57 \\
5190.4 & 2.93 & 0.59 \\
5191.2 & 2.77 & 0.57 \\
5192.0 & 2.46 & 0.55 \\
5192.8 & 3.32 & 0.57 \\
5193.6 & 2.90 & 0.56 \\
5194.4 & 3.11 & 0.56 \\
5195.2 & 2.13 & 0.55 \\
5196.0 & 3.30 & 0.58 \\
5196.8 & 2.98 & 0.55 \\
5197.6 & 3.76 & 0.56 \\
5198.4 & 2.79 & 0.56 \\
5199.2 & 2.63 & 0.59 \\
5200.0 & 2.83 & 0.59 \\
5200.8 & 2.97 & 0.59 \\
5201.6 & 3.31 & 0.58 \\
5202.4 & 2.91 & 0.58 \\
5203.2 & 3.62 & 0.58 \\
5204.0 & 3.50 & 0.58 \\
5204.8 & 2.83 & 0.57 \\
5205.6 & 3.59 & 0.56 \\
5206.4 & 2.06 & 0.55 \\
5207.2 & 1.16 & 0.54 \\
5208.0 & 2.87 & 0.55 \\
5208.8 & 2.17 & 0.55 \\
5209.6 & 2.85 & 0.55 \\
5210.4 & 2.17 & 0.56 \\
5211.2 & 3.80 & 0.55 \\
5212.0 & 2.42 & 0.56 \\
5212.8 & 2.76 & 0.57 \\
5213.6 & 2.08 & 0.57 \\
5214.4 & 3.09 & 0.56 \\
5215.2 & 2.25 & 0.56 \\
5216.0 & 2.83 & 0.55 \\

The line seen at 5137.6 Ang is [O III]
